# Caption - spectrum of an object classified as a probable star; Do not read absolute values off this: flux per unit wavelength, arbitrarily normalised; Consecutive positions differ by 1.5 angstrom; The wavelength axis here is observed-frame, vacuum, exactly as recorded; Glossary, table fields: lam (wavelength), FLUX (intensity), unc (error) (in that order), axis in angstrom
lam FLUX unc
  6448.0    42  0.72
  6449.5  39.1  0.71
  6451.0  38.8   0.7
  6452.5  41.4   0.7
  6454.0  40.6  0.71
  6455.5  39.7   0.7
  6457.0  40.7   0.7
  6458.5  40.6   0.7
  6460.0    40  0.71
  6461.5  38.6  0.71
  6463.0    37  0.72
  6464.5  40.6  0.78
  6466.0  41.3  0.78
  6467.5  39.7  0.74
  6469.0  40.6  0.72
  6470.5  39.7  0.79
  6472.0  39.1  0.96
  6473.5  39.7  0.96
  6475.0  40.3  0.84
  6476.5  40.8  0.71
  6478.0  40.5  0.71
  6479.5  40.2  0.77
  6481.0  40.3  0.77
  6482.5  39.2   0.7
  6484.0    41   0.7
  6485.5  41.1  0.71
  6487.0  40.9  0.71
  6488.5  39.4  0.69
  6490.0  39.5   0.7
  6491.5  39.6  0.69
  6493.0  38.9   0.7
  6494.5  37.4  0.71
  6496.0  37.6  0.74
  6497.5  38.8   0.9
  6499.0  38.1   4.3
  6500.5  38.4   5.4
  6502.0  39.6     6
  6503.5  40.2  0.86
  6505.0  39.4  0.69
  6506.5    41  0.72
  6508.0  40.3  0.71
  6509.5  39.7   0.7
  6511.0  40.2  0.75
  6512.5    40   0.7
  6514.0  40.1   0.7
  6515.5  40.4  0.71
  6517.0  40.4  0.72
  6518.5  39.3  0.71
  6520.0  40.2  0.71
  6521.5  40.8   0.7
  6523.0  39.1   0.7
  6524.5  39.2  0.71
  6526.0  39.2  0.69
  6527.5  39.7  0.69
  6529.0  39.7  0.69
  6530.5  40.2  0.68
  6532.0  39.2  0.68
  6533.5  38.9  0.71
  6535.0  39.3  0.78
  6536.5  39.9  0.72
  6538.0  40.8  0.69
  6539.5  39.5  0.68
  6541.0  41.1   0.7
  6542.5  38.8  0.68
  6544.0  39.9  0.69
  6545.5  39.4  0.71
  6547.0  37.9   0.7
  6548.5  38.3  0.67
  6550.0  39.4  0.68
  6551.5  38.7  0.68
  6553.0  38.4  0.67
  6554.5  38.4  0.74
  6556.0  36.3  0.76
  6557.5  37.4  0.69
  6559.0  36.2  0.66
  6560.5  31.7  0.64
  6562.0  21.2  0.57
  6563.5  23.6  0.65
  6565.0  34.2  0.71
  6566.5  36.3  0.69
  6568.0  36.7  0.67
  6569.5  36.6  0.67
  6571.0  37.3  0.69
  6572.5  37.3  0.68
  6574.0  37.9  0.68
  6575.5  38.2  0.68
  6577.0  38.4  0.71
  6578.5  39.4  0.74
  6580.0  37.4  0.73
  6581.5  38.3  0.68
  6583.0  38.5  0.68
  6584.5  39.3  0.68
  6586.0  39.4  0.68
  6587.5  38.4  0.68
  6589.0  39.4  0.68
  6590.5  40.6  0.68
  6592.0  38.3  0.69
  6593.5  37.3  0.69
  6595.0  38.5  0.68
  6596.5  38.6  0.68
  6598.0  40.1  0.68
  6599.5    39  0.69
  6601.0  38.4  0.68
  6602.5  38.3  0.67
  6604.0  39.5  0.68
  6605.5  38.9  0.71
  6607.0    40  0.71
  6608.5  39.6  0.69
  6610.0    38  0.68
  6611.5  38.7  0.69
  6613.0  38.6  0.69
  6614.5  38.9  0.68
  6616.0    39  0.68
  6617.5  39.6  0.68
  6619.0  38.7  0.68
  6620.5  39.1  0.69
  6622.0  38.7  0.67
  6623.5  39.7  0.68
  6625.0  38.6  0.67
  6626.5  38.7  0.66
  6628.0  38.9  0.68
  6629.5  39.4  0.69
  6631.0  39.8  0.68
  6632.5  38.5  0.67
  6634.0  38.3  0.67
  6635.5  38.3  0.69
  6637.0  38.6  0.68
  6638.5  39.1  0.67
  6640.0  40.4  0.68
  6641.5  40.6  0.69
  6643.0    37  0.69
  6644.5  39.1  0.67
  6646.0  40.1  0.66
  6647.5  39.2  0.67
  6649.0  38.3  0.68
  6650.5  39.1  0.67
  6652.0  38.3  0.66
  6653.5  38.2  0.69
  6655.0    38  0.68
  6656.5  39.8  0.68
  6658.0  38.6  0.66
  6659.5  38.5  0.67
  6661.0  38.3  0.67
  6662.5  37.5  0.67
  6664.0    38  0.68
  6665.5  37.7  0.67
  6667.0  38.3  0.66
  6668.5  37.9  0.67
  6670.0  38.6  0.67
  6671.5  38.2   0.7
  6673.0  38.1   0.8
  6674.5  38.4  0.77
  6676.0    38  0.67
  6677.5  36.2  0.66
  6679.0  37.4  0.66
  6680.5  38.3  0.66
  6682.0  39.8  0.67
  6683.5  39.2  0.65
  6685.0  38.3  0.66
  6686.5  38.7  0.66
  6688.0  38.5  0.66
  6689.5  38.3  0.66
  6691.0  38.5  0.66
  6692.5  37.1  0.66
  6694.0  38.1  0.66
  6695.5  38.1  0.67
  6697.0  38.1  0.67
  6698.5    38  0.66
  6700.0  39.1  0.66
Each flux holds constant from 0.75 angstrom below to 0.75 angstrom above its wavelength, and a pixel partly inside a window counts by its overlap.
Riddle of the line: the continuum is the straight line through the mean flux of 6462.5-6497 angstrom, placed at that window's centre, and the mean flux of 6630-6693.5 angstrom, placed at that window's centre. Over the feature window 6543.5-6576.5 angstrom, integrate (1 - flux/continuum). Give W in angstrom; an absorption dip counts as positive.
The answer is 2.7 angstrom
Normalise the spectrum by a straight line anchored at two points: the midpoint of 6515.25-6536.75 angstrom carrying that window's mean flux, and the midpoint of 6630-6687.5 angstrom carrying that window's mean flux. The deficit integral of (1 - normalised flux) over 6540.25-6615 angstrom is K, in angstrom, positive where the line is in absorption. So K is 3.1 angstrom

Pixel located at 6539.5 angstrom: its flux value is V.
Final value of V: 39.5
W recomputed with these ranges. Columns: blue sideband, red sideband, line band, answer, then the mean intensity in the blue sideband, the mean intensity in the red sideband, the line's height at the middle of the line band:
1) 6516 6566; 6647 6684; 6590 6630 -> -0.92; 37.8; 38.3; 38.1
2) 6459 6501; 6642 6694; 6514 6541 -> -0.36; 39.6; 38.3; 39.3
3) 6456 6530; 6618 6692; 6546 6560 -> 0.54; 39.8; 38.6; 39.3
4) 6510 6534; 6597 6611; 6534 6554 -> 0.14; 39.8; 39.1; 39.6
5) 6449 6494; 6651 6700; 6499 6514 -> -0.05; 40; 38.2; 39.7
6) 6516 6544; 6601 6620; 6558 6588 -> 2.68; 39.7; 39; 39.3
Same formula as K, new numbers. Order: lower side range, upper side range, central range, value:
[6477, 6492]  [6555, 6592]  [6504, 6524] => -0.60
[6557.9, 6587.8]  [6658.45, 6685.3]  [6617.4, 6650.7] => -1.58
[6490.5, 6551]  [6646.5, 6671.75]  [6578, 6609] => 0.01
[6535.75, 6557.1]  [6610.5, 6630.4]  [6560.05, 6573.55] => 2.11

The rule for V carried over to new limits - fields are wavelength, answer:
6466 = 41.3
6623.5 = 39.7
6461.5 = 38.6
